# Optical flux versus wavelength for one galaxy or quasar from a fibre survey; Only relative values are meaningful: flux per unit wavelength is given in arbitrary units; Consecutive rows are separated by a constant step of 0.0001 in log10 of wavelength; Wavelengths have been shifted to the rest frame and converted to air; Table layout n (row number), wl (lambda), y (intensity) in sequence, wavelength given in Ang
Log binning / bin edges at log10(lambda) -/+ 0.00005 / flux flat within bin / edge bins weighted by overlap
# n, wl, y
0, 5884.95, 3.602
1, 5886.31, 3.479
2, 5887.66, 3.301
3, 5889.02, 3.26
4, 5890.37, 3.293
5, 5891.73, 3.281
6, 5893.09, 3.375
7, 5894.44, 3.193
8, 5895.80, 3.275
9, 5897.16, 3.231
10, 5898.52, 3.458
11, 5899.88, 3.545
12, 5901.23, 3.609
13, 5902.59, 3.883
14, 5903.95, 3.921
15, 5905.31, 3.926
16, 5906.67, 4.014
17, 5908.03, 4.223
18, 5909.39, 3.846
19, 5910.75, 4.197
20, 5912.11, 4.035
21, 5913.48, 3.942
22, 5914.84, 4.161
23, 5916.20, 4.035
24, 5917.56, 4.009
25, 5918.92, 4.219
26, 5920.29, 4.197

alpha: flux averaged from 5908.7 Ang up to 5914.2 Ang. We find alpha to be 4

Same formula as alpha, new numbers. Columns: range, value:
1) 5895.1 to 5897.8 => 3.25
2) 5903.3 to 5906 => 3.92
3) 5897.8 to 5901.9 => 3.54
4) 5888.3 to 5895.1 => 3.28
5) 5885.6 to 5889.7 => 3.35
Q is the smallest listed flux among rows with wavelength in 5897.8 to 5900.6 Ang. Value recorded 3.458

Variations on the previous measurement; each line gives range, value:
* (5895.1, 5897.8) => 3.231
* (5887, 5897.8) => 3.193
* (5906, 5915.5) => 3.846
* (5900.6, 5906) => 3.609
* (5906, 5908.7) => 4.014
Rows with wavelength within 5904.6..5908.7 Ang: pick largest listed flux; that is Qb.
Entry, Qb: 4.223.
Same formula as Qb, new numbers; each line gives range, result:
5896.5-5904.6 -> 3.921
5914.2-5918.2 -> 4.161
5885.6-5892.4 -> 3.479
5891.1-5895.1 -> 3.375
